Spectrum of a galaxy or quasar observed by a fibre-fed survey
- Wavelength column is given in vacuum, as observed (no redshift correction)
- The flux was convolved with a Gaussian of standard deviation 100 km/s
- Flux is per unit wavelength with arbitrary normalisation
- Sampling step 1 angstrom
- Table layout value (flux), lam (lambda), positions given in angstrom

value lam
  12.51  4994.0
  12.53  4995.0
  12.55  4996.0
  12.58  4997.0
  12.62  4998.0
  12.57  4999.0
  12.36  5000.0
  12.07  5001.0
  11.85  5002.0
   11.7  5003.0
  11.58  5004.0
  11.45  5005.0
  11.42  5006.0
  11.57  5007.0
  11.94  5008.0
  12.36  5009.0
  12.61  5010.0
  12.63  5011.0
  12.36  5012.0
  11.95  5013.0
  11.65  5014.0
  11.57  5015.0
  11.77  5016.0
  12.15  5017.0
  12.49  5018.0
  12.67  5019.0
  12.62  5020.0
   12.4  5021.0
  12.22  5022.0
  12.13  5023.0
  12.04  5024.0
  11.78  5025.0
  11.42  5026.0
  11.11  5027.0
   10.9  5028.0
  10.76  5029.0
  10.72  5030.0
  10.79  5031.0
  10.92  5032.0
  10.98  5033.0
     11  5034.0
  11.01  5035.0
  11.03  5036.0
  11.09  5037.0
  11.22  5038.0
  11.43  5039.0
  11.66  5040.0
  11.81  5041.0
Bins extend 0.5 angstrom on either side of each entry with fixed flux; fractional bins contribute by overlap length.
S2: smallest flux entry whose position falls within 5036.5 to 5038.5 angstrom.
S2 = 11.09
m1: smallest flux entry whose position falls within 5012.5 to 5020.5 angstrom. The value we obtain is 11.57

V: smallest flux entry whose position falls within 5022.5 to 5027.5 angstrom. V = 11.11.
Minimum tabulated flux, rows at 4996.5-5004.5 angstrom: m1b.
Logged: 11.58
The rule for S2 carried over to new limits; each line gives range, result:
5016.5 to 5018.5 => 12.15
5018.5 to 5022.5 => 12.22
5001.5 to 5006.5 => 11.42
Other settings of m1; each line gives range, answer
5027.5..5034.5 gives 10.72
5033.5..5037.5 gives 11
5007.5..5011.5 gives 11.94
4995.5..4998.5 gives 12.55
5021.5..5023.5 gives 12.13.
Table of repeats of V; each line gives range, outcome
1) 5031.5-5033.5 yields 10.92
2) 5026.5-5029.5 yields 10.76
